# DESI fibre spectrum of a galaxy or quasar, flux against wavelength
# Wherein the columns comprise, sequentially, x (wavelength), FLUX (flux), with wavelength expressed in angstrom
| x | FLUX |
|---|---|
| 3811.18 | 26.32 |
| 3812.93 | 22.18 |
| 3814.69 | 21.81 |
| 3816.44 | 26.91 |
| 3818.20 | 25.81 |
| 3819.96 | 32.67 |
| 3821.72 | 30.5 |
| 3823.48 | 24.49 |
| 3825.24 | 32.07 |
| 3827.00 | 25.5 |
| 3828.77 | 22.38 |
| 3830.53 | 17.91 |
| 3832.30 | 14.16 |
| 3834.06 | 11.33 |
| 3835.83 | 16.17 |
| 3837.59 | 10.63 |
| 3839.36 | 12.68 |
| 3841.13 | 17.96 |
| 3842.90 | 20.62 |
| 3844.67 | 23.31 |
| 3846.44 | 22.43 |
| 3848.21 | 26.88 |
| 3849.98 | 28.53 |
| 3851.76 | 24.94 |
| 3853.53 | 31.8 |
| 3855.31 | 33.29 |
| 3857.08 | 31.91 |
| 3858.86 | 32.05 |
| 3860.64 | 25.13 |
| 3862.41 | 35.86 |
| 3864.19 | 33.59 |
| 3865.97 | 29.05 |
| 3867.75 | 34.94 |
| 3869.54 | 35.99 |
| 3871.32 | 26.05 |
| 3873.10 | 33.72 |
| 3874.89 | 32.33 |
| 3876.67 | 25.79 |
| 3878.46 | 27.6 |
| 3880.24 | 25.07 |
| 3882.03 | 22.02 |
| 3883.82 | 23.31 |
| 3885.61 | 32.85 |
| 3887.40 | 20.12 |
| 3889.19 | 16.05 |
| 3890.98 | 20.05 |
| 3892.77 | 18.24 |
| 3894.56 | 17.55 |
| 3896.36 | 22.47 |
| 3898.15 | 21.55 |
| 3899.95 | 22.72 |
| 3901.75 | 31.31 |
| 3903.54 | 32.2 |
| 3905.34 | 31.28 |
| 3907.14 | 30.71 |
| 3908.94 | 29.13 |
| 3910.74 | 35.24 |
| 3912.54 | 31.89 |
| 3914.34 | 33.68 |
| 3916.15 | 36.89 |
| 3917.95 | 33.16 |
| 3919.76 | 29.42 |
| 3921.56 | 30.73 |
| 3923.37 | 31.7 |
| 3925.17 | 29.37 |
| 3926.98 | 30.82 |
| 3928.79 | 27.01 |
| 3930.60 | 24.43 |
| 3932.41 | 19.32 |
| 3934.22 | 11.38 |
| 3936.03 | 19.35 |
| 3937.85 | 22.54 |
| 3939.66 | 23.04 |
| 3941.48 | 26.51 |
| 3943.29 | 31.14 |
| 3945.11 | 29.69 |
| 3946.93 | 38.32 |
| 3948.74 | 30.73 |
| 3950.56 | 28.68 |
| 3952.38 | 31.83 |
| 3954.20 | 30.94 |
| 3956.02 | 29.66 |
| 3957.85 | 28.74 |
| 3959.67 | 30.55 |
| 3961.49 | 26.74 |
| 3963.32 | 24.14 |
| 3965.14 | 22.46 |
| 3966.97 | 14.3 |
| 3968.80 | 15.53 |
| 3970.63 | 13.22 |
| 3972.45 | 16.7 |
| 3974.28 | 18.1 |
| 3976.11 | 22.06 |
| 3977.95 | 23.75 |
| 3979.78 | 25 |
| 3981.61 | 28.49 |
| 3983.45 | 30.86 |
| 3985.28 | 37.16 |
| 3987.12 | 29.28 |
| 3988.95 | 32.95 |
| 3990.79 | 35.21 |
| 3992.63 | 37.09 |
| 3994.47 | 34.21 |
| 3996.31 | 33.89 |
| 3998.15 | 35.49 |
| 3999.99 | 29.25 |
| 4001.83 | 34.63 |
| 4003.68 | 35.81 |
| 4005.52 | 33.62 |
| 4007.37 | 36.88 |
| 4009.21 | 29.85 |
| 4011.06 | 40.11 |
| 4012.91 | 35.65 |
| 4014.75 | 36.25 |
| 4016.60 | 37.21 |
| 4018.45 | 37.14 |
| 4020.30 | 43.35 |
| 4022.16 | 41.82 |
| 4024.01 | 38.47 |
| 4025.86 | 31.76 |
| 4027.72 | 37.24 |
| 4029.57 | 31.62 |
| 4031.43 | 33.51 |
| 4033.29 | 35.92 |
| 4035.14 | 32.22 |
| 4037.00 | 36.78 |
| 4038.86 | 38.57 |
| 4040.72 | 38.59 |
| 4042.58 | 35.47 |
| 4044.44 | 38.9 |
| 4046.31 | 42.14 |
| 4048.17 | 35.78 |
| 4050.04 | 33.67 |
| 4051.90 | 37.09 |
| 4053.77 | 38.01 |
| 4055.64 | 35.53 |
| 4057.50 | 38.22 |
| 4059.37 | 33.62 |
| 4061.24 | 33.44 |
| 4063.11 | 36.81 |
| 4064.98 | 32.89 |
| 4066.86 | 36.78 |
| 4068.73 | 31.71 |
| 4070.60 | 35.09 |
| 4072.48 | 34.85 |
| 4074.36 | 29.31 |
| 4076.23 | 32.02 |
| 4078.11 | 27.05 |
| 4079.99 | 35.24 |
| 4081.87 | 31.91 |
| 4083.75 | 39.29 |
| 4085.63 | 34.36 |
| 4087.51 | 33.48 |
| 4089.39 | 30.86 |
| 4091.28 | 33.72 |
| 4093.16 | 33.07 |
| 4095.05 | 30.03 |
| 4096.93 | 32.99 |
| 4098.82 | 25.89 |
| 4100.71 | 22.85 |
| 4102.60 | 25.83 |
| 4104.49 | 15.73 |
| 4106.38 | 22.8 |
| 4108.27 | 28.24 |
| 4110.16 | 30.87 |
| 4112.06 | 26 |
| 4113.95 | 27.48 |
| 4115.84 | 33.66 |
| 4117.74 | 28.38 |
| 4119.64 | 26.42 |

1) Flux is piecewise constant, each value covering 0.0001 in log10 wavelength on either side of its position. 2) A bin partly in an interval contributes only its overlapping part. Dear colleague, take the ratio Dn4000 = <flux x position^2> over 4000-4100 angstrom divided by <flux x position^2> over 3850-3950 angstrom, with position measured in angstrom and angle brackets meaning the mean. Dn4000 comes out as 1.35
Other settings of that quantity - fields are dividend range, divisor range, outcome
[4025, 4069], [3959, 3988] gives 1.57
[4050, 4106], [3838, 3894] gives 1.36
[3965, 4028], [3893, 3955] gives 1.15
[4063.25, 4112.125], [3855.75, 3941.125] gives 1.23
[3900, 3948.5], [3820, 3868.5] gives 1.20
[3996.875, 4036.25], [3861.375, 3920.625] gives 1.34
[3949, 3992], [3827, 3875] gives 1.09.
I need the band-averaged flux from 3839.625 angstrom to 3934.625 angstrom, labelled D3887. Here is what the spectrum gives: 27.5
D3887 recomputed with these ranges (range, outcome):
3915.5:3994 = 27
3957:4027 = 30.5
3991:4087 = 35.4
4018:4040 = 36.5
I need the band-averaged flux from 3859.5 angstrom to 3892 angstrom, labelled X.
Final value 27.7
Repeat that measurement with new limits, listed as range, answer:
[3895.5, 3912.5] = 28.7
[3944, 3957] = 31.4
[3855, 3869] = 32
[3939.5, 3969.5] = 27.4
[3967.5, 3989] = 23.9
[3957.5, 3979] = 21.2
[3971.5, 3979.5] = 20.5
